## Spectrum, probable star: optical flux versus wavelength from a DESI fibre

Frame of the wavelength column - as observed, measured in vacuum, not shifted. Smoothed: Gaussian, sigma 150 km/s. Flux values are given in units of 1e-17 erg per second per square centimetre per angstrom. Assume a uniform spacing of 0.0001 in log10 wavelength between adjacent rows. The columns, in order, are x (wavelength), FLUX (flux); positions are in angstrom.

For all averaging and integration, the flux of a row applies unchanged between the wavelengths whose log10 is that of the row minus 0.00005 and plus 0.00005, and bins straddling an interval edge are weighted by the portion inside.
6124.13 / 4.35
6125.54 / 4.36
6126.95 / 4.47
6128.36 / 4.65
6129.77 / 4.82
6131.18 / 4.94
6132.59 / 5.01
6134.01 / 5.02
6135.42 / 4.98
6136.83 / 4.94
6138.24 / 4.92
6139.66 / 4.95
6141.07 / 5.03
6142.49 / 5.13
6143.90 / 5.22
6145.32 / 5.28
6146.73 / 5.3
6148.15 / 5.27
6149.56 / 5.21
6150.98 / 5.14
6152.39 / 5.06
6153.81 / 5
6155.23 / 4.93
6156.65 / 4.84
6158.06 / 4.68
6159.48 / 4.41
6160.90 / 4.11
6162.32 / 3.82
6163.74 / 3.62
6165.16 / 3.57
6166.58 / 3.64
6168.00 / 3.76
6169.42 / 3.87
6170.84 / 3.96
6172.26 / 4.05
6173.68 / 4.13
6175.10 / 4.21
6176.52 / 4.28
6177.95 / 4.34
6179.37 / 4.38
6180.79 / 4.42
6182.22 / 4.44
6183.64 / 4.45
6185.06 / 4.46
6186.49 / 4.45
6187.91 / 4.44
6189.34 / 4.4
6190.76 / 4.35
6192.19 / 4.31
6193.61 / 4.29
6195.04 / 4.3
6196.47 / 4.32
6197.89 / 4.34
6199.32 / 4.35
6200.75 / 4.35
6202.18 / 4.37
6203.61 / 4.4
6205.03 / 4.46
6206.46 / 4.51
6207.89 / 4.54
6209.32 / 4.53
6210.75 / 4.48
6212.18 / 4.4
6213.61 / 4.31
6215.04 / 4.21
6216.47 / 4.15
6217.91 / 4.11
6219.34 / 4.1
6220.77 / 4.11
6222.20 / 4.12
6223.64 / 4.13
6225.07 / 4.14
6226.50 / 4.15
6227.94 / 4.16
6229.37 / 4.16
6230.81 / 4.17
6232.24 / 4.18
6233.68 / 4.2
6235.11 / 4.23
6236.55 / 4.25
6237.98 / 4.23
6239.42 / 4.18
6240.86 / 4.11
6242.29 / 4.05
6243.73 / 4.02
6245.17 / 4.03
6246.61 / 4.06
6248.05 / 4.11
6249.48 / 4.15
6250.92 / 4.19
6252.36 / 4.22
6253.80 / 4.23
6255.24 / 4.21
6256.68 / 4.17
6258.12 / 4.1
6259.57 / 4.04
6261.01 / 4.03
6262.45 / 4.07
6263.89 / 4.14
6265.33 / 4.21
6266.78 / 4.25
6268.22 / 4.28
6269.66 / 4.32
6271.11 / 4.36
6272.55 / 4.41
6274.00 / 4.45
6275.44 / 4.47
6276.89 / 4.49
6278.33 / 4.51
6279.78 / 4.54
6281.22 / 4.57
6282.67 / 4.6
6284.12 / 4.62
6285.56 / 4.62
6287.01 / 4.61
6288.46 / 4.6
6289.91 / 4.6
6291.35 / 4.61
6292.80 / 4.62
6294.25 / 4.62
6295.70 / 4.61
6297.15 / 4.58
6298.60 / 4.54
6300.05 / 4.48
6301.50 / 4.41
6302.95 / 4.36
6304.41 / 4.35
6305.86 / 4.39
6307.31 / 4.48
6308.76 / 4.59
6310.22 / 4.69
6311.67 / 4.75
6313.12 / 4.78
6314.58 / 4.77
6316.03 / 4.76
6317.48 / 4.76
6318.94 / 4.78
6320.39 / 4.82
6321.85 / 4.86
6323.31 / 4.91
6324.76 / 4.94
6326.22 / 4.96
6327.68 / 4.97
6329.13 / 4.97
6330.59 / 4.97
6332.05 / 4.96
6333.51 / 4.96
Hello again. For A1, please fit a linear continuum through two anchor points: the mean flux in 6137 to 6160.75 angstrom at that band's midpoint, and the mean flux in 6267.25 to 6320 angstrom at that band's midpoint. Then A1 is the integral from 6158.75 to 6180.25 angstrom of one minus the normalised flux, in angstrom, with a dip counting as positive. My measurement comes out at 4.0 angstrom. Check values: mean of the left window 5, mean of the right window 4.56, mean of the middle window 4.01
